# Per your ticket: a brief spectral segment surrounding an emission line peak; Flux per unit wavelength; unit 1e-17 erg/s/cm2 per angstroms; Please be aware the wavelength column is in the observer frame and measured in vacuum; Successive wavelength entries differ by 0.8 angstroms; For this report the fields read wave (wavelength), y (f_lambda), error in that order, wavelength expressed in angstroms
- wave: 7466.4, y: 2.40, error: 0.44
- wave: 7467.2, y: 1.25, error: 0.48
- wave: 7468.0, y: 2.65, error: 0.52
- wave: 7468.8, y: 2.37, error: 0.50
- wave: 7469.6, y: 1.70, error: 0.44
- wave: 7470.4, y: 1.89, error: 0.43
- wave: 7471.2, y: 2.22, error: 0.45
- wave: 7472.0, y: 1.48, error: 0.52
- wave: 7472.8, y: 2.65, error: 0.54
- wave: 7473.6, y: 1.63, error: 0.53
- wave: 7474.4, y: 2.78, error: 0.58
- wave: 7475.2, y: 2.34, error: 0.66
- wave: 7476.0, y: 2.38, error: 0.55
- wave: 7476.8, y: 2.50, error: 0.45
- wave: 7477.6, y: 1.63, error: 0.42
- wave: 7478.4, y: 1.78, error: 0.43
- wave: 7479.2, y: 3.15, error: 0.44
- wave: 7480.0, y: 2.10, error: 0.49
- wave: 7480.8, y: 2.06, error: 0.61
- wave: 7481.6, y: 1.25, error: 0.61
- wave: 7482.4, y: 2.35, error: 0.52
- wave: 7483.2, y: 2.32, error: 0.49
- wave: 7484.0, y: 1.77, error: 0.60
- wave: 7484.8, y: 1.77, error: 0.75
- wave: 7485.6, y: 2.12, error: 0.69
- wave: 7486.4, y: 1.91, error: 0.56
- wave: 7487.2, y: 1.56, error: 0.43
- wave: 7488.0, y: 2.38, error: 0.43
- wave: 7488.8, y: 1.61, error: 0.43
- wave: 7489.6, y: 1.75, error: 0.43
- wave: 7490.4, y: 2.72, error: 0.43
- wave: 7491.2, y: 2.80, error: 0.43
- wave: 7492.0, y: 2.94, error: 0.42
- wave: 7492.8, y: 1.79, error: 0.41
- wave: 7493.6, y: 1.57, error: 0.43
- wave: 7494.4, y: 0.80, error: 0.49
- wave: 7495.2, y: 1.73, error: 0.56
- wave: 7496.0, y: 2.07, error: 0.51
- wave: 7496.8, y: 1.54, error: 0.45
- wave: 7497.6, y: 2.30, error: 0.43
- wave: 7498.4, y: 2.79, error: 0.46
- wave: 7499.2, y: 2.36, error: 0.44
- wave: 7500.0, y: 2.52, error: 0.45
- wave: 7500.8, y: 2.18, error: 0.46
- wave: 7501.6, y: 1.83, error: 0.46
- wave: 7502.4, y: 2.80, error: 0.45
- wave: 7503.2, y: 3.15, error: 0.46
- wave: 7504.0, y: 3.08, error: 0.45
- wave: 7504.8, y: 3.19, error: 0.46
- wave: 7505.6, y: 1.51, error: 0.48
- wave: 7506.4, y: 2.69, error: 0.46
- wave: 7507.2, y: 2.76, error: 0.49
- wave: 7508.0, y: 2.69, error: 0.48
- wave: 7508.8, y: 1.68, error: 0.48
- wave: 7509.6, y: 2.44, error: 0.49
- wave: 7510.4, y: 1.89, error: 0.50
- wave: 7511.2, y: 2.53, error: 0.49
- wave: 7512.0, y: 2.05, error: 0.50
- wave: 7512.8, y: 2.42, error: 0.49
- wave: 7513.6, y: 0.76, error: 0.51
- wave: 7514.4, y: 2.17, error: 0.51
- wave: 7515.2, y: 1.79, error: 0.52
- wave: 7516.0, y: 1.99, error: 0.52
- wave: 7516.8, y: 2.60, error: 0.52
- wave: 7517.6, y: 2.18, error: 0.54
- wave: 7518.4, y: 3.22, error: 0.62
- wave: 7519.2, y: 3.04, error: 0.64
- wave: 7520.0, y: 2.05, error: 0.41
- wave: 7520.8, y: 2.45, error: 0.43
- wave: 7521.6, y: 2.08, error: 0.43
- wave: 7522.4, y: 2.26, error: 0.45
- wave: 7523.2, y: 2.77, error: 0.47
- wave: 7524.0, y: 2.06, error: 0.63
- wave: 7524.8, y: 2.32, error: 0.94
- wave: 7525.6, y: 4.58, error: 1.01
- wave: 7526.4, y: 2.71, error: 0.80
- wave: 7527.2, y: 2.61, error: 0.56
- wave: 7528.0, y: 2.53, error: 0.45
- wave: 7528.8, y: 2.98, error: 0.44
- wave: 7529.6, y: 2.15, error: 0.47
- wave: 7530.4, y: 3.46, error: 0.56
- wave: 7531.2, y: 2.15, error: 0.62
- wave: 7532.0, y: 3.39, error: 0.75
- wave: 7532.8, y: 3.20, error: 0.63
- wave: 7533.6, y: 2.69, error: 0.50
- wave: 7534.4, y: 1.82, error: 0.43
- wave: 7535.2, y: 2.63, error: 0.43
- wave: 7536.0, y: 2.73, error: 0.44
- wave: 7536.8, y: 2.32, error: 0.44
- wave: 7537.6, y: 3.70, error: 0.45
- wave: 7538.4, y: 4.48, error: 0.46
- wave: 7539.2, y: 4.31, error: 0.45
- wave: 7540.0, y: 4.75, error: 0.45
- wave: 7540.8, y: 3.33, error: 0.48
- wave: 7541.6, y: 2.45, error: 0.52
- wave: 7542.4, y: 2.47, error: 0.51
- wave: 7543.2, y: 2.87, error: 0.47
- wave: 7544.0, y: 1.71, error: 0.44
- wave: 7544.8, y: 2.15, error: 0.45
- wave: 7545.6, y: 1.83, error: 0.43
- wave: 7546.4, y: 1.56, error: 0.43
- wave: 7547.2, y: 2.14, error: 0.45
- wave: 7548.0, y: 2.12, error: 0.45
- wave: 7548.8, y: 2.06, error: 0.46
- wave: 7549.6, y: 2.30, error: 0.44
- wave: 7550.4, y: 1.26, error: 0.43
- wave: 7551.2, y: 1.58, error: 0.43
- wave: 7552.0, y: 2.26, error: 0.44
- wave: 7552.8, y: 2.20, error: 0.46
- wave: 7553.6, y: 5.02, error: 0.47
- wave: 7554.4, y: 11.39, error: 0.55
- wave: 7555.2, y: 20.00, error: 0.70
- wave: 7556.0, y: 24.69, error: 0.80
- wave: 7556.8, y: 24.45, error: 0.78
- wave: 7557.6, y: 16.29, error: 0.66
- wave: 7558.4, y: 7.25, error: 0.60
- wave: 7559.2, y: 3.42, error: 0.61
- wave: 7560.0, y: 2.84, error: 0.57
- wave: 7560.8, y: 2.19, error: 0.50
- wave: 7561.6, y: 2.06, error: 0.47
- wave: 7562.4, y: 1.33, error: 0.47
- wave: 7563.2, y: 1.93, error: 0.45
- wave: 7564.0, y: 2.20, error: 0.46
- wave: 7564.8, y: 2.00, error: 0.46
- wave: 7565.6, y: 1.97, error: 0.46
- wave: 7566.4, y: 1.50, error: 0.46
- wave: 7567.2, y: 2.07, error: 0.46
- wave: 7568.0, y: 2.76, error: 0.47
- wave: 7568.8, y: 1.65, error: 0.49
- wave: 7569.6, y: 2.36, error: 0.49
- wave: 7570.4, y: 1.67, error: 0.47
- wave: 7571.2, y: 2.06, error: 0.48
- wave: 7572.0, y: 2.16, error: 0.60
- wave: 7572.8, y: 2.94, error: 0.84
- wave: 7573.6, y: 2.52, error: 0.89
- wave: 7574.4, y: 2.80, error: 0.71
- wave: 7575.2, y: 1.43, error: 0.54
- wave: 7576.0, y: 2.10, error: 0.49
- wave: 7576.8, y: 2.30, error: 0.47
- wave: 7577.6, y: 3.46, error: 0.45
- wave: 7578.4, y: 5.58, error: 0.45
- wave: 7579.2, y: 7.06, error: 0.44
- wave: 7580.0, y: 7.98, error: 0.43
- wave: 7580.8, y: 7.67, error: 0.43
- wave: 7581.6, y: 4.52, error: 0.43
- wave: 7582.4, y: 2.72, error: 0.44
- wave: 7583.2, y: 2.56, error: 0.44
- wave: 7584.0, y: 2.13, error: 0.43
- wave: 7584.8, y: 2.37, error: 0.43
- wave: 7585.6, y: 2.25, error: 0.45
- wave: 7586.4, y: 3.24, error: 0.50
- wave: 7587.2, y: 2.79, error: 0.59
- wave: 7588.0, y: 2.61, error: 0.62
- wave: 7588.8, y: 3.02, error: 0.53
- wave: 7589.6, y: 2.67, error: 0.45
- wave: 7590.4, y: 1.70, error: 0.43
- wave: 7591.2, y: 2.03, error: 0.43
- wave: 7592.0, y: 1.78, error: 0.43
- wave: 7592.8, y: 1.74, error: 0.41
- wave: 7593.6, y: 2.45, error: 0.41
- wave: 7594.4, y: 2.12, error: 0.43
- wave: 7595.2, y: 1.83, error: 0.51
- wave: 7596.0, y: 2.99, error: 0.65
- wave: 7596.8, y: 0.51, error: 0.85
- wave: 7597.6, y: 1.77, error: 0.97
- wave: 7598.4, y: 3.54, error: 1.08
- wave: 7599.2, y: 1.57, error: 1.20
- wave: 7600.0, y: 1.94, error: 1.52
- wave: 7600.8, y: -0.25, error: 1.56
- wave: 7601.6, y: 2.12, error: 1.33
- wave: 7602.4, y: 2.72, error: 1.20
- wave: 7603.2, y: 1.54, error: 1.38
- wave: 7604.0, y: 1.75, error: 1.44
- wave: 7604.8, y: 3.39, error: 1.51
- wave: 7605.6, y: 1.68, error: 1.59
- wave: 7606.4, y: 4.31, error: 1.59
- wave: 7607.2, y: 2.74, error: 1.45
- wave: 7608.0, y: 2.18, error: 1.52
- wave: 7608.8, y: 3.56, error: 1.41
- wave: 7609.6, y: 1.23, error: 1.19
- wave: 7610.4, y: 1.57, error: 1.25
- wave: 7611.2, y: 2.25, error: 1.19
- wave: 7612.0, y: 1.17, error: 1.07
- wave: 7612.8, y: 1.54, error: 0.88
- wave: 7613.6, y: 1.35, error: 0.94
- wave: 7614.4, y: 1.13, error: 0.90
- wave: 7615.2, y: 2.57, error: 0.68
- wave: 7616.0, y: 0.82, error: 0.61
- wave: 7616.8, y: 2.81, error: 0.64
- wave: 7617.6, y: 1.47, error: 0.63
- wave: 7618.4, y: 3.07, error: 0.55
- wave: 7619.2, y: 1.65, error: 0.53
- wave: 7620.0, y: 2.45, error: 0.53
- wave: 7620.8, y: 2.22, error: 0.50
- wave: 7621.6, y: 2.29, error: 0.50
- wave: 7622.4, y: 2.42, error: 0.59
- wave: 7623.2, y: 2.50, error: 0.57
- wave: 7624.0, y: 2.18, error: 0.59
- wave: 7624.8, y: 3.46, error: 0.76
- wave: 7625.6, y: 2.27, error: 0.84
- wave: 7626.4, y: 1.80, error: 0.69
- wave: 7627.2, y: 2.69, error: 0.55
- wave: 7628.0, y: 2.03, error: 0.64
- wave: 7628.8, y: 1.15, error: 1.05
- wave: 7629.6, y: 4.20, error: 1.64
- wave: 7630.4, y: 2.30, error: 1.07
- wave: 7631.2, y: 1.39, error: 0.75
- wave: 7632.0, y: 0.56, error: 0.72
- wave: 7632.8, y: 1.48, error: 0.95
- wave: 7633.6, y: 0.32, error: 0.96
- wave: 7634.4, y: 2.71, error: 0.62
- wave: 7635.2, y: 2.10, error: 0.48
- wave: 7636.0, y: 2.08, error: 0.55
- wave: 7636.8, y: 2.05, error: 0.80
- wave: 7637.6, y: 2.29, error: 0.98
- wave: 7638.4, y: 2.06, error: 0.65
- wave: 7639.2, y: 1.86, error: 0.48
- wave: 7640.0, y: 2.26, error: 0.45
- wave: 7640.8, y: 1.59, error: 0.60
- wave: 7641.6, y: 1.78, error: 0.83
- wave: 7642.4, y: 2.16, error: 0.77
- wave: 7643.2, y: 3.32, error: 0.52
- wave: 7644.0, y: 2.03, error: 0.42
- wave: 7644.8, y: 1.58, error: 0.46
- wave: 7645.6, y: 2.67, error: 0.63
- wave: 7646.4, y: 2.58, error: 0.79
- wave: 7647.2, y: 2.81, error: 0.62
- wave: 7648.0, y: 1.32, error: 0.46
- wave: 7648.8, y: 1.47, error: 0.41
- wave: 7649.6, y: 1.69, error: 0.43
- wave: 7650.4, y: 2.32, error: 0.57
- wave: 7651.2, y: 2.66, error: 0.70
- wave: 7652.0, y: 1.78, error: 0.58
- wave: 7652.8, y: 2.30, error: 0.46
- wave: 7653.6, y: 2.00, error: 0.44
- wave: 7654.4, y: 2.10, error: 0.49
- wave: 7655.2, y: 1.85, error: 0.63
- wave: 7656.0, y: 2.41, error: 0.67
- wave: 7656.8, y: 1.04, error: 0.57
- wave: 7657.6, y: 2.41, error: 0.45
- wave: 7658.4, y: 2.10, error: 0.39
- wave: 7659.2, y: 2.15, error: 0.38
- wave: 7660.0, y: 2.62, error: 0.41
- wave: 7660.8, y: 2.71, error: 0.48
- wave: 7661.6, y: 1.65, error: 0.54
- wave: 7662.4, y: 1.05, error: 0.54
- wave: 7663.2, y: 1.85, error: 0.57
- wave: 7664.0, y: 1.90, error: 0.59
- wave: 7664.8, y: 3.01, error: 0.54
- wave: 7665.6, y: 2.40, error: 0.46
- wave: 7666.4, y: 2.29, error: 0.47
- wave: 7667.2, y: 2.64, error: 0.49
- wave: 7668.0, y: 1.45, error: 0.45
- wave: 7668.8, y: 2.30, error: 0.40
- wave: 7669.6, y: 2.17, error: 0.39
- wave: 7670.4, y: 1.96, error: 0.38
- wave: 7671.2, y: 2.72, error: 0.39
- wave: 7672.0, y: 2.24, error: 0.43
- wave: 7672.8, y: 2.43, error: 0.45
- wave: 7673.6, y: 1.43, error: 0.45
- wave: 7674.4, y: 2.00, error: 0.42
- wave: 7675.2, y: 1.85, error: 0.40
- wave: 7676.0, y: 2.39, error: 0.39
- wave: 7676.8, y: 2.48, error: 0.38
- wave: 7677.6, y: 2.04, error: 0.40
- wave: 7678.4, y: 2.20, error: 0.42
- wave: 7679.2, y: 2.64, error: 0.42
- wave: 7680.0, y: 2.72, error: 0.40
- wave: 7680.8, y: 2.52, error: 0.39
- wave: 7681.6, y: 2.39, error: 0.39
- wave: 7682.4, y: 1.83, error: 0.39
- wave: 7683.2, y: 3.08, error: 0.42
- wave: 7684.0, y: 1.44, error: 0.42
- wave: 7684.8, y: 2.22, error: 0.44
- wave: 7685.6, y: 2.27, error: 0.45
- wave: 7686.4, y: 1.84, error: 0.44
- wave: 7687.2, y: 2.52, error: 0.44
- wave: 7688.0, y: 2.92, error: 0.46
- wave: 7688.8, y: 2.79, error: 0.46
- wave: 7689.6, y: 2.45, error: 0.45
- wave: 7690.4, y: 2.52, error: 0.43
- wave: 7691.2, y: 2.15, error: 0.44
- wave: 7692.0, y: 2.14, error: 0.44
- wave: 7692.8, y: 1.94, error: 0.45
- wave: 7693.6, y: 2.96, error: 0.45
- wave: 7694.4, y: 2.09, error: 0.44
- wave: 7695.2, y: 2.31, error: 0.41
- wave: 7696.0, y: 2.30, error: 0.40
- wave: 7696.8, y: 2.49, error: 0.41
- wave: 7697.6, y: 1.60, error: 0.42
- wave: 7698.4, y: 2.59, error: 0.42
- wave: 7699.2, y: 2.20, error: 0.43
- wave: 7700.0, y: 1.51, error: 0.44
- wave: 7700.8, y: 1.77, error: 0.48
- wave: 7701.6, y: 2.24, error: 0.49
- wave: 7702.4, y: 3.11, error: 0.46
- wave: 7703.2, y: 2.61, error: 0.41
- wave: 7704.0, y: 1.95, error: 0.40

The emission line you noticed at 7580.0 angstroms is [N II] 6583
